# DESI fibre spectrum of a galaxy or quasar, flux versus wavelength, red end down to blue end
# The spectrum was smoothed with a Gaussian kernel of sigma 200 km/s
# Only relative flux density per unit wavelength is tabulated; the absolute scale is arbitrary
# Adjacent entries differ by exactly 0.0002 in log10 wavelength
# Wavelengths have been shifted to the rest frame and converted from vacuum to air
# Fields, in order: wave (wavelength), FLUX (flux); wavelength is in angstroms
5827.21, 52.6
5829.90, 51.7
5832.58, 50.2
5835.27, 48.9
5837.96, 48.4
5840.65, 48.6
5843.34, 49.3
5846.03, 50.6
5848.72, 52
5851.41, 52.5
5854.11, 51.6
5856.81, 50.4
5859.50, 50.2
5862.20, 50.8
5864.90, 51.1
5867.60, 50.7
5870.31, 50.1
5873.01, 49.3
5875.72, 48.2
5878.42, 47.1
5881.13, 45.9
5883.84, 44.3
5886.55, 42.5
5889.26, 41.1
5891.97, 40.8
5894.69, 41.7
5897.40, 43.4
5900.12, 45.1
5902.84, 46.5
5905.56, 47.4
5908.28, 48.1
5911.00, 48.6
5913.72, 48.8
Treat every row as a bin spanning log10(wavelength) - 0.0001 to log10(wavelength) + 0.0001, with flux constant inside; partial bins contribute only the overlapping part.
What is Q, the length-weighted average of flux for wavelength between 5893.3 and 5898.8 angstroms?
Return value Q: 42.5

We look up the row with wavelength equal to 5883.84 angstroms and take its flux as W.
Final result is 44.3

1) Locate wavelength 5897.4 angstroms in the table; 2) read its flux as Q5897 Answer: 43.4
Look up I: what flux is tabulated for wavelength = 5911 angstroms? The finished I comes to 48.6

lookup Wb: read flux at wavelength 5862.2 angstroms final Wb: 50.8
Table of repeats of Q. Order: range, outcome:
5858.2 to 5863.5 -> 50.5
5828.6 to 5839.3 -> 49.8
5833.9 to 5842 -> 48.6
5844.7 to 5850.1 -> 51.4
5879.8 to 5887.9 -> 44.2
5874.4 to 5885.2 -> 46.4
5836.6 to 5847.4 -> 49.2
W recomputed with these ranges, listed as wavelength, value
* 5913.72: 48.8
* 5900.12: 45.1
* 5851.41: 52.5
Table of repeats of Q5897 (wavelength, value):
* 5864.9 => 51.1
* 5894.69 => 41.7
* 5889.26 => 41.1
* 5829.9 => 51.7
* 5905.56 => 47.4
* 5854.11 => 51.6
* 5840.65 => 48.6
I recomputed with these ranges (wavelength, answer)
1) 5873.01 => 49.3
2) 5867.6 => 50.7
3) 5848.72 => 52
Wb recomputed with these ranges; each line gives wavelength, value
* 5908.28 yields 48.1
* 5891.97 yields 40.8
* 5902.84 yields 46.5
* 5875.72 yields 48.2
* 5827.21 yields 52.6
